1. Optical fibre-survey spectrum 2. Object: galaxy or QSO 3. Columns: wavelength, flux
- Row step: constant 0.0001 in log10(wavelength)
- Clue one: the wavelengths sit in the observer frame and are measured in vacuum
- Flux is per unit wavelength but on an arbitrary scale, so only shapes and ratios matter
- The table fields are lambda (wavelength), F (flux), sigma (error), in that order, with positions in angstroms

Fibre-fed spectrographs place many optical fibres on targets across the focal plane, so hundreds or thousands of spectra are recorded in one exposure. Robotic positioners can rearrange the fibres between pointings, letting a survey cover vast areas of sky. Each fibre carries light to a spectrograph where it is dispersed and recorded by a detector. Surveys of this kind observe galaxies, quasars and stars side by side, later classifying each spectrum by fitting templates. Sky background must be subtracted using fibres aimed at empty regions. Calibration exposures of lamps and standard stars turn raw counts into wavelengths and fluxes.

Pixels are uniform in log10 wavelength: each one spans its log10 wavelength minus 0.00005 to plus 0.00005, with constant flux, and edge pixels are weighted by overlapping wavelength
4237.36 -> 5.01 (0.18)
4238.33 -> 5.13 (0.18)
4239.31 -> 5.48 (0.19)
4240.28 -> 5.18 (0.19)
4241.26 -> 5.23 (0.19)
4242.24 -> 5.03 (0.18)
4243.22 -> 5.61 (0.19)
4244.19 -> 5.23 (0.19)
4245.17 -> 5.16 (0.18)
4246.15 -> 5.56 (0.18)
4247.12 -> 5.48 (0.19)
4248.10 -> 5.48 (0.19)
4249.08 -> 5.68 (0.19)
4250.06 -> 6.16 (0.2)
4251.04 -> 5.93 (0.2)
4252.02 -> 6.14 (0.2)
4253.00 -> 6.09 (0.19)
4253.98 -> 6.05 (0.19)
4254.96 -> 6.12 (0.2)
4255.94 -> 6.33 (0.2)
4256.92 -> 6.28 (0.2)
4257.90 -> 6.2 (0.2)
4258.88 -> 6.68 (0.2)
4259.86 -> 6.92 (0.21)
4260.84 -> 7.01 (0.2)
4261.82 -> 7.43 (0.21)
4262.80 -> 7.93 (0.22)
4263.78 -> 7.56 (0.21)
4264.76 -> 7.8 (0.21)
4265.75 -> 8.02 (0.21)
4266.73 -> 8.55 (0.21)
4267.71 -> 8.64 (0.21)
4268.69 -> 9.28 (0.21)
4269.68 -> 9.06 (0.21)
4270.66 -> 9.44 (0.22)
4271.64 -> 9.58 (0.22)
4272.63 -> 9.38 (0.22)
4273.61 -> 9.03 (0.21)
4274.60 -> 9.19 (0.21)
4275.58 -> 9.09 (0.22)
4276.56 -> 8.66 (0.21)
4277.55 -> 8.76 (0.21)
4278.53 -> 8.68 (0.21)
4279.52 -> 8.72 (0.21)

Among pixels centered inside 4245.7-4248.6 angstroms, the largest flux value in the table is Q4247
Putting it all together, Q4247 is 5.56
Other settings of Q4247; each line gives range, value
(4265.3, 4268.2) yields 8.64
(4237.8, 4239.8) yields 5.48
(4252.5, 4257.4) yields 6.33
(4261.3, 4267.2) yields 8.55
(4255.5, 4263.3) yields 7.93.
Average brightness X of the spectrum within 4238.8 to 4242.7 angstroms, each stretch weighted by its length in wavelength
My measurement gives 5.22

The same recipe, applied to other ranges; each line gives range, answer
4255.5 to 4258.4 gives 6.27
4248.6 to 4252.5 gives 5.97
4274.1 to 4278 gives 8.92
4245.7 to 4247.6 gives 5.54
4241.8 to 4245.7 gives 5.26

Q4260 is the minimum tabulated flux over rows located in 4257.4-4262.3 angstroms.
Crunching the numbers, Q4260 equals 6.2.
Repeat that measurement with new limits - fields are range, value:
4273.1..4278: 8.66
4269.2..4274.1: 9.03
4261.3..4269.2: 7.43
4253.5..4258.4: 6.05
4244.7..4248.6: 5.16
